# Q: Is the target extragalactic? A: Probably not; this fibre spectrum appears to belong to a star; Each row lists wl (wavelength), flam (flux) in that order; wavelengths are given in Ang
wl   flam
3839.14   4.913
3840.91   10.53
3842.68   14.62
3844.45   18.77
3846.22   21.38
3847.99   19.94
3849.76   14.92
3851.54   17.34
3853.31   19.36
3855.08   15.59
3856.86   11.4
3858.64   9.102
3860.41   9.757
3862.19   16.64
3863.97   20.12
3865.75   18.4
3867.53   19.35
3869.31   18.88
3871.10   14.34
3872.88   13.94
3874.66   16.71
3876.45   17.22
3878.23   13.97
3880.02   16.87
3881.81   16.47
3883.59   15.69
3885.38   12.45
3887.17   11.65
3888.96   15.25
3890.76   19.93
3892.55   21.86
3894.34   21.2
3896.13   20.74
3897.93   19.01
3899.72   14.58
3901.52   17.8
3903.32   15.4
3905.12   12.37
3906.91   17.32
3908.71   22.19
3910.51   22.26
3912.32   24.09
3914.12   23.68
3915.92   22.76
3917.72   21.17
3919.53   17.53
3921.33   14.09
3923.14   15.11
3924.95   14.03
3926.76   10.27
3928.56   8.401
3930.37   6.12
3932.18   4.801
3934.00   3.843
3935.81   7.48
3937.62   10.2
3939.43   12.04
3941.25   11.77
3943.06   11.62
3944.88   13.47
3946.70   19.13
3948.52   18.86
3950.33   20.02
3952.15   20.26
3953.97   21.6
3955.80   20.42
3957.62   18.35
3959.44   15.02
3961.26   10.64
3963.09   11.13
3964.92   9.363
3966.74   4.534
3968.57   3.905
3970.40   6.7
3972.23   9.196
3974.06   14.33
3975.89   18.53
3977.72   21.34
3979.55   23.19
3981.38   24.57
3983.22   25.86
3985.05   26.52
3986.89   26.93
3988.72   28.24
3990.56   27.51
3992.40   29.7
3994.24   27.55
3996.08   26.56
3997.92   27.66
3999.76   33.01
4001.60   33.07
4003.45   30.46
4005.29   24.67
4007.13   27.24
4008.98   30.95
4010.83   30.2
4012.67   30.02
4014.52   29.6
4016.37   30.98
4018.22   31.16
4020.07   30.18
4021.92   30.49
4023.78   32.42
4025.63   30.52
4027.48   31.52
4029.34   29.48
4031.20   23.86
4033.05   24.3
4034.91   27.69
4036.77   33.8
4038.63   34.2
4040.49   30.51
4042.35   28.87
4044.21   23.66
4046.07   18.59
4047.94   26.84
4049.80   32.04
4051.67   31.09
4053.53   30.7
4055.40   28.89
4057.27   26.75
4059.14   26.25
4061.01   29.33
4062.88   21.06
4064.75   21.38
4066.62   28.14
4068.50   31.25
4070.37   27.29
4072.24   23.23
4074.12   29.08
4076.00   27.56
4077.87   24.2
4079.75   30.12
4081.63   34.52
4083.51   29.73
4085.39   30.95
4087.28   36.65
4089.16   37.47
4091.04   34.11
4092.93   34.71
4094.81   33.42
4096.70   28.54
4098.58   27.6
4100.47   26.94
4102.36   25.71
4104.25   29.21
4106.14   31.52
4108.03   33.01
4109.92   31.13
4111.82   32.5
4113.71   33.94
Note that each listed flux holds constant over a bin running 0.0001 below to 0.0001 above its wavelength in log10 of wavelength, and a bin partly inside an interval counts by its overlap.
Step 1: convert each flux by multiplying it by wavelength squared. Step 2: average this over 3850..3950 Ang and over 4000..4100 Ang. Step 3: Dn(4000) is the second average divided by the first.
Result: 2.03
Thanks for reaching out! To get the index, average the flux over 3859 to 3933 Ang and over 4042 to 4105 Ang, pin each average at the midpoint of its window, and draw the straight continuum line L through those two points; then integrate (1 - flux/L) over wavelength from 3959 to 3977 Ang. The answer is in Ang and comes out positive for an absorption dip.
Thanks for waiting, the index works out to 9.3 Ang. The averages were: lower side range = 16.4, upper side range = 28.7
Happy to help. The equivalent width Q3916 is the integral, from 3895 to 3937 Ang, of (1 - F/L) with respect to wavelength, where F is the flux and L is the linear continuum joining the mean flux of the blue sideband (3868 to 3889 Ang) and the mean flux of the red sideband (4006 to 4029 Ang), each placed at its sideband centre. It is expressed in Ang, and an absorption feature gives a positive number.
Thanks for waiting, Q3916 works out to 7.9 Ang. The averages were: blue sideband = 15.4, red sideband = 30.4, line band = 15.4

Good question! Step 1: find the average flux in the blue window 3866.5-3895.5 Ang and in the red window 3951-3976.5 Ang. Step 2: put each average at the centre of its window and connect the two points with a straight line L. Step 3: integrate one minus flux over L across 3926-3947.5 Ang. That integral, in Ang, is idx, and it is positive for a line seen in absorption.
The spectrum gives 6.5 Ang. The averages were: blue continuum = 16.7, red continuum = 13.1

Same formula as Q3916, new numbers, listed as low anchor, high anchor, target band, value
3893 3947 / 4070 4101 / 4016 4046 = -4.6 Ang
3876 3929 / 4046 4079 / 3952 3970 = 6.7 Ang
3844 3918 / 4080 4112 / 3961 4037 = 2.7 Ang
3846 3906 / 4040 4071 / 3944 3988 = 10.0 Ang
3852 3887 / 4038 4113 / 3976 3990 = -1.1 Ang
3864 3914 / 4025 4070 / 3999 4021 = -4.0 Ang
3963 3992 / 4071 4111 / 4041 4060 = -1.0 Ang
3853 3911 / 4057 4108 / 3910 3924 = -1.0 Ang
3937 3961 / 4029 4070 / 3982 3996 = -4.4 Ang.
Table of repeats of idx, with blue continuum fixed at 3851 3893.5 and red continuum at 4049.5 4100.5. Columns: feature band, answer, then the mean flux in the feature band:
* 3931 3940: 5.67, 7.46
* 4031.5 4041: -1.00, 29.7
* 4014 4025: -2.19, 30.8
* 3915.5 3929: 2.66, 15.4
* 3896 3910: 0.46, 17.4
